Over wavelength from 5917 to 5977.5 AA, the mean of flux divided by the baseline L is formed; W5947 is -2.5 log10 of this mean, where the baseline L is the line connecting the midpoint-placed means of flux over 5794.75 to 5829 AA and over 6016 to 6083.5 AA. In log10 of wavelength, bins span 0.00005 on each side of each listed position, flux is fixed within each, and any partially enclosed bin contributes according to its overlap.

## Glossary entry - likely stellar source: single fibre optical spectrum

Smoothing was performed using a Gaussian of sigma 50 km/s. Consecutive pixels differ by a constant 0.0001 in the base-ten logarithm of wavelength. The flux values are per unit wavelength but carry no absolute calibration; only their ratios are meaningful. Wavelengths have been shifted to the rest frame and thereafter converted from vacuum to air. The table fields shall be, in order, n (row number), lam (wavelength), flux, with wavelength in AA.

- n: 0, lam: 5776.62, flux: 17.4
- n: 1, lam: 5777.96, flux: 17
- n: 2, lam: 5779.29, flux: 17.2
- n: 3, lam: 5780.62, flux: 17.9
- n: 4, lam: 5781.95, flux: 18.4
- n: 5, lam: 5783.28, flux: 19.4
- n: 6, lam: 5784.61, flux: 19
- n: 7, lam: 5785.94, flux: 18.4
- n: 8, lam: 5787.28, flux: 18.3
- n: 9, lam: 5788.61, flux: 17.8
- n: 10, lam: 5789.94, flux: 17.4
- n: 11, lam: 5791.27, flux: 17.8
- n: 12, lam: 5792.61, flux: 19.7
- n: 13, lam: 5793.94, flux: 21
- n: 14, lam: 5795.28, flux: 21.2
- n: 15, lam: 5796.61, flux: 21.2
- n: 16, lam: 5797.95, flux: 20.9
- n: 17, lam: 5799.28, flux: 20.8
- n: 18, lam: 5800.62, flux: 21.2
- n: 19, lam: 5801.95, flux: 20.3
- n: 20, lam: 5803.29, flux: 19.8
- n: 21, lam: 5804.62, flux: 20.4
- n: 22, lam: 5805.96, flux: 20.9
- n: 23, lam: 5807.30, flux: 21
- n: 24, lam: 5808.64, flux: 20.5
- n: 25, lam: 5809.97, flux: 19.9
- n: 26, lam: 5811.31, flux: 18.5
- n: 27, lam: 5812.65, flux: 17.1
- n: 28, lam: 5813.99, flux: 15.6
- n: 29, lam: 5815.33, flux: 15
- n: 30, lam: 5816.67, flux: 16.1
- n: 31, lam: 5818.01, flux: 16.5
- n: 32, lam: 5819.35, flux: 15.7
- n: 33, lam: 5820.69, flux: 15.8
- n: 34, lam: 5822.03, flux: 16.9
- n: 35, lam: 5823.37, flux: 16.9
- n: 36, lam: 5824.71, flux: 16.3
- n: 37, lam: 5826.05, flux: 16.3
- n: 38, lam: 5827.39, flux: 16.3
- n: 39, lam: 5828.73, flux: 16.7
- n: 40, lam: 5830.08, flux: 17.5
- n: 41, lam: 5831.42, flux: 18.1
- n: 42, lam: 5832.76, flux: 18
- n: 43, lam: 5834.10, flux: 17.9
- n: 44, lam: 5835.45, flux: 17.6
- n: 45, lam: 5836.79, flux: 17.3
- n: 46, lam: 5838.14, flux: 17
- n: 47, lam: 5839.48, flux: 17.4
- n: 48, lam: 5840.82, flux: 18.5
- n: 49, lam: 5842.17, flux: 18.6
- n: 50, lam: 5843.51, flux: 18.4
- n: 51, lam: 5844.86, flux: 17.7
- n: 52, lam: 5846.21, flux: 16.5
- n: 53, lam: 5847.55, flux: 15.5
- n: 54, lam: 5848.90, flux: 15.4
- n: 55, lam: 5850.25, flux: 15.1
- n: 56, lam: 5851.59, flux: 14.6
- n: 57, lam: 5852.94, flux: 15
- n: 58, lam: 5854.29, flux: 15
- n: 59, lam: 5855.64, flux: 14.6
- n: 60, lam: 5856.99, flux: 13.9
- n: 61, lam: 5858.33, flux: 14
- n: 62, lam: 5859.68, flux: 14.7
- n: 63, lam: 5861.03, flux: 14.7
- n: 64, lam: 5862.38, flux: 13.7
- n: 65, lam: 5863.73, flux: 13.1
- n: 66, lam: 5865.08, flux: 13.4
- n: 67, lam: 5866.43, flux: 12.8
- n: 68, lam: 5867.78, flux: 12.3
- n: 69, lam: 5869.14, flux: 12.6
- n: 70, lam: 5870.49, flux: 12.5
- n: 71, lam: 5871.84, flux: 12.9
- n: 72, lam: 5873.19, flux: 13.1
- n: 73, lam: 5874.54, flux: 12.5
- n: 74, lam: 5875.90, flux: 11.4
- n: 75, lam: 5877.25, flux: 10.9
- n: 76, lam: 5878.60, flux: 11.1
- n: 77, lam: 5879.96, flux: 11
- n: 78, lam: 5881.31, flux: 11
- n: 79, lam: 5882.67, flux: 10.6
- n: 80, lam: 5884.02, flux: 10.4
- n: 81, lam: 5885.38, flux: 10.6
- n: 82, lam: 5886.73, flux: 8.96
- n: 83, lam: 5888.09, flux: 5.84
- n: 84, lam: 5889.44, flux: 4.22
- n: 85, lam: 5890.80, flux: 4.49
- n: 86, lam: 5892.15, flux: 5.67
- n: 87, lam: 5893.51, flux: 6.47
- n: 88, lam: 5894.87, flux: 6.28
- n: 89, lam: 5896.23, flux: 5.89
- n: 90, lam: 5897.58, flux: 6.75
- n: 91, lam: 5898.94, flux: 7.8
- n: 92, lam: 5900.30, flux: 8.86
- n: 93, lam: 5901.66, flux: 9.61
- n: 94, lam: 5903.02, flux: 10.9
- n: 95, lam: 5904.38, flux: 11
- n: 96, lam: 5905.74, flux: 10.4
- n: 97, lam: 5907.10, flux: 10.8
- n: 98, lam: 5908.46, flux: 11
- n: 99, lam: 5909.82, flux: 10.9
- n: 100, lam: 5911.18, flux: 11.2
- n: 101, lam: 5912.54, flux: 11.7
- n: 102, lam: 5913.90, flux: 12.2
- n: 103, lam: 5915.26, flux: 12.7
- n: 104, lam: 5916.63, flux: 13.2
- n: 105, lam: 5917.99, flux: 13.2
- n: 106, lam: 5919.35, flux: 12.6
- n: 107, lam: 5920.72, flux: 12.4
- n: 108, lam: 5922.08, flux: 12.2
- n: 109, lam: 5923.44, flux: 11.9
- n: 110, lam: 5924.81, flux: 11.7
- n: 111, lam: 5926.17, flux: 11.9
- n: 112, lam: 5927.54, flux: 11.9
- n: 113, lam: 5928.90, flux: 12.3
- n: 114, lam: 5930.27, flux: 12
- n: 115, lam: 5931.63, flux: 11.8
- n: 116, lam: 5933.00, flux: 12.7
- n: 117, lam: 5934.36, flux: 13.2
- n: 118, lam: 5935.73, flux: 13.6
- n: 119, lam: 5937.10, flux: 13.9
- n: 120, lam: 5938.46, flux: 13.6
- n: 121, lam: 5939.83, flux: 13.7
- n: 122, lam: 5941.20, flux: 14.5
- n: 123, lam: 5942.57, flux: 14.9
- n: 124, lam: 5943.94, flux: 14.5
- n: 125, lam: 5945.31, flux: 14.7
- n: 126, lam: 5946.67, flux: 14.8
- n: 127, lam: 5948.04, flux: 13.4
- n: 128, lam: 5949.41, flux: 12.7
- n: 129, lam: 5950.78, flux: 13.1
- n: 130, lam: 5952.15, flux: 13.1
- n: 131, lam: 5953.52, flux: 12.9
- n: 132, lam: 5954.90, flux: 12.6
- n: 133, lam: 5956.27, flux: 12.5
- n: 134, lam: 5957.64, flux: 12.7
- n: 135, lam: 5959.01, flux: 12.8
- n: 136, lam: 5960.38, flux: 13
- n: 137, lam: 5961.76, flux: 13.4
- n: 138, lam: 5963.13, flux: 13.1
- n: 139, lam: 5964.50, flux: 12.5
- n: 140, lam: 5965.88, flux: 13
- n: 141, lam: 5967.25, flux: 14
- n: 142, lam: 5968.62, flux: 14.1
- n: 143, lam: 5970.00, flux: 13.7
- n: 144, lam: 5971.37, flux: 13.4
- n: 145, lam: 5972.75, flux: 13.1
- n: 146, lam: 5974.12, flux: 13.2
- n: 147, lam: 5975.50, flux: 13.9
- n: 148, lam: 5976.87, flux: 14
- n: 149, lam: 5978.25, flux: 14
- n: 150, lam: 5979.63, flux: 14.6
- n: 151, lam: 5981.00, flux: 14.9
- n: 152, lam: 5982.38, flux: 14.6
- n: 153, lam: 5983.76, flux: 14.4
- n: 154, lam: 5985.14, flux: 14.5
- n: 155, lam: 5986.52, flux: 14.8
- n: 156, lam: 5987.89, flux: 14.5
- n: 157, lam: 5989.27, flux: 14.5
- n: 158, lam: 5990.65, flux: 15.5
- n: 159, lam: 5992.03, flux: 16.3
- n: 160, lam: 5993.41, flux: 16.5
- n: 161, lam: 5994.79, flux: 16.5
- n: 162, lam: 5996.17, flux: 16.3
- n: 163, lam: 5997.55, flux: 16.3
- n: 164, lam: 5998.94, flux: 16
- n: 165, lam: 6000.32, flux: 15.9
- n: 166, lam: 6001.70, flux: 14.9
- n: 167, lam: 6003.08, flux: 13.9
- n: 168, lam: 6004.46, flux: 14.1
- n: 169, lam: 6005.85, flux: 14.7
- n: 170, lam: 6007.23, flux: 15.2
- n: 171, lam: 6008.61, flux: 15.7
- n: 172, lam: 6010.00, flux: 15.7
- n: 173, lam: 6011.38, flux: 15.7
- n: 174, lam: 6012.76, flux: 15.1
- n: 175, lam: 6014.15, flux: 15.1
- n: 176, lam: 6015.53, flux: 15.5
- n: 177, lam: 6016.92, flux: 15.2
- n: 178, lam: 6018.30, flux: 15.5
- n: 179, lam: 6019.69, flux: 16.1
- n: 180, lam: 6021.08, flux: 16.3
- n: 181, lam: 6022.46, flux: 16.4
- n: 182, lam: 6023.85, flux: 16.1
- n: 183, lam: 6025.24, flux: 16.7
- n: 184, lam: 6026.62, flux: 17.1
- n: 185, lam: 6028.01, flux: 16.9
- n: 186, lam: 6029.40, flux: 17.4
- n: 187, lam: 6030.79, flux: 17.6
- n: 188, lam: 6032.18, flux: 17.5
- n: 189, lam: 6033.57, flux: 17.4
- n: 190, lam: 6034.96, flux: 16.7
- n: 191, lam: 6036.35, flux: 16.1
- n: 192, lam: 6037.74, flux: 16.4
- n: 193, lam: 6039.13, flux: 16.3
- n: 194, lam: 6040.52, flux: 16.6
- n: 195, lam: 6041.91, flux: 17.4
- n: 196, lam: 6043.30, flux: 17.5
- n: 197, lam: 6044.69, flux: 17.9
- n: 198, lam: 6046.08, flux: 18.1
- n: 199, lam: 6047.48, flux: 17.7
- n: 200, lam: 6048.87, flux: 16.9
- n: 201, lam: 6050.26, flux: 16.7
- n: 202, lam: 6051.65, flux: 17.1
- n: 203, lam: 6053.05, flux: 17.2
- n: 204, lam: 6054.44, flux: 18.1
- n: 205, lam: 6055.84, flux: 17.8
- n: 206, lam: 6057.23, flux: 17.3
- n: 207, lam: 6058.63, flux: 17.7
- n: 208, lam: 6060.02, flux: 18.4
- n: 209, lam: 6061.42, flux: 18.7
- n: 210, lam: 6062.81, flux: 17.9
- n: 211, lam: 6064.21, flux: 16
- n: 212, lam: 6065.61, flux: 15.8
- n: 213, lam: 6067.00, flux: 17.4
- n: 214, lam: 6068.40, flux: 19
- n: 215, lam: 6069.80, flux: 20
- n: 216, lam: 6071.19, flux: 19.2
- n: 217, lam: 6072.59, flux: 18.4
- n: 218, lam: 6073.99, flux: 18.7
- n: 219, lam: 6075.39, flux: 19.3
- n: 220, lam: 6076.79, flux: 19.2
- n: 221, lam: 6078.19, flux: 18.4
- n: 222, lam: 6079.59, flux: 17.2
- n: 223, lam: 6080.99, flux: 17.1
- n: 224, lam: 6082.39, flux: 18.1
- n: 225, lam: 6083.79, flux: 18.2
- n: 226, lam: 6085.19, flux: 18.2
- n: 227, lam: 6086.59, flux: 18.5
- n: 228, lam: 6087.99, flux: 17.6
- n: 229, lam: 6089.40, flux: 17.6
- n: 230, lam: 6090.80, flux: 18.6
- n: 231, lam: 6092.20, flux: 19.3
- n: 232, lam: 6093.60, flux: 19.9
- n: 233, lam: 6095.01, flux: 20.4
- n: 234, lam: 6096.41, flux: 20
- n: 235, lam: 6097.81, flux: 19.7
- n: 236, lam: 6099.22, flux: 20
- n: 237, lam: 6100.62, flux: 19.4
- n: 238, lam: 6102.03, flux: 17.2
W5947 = 0.33 mag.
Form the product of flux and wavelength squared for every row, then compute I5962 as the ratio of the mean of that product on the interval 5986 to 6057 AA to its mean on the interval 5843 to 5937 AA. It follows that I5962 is 1.4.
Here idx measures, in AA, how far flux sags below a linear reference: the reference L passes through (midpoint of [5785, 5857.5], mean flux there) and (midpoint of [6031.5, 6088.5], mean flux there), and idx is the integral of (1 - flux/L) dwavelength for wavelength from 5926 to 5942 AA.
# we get 4.3 AA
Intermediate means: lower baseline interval 17.7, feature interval 13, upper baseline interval 17.7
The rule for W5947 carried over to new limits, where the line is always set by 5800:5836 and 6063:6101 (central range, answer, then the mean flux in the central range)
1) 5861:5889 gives 0.48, 11.6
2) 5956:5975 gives 0.35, 13.2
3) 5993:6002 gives 0.14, 16.1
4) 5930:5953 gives 0.32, 13.6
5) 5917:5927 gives 0.42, 12.3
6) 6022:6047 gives 0.09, 17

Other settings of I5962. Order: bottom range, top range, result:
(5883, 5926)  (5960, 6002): 1.52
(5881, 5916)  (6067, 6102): 2.20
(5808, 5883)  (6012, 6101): 1.24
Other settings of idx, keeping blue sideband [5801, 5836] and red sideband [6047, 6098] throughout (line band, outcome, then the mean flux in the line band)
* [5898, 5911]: 5.7 AA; 10.1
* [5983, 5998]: 2.2 AA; 15.4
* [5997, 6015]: 2.8 AA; 15.2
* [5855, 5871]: 3.9 AA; 13.5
